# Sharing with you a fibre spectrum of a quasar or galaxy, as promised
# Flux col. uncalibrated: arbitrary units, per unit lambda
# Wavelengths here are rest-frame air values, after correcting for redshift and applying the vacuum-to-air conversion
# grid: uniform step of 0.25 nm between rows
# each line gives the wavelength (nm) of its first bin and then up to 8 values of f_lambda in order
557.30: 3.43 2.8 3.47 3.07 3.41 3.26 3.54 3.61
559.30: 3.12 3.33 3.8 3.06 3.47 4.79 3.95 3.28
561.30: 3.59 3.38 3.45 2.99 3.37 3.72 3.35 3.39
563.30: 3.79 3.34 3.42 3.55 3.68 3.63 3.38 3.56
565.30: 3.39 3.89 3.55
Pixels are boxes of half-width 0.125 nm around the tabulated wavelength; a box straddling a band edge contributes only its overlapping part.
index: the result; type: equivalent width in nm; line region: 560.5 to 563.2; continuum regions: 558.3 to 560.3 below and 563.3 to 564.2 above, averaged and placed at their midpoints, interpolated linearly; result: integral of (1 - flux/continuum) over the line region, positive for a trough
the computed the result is -0.07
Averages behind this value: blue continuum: 3.4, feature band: 3.54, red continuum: 3.49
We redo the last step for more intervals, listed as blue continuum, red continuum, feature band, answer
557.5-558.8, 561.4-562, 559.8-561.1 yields -0.16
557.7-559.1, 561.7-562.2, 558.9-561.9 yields -0.26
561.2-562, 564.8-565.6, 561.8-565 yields 0.02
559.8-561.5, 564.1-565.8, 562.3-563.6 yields 0.04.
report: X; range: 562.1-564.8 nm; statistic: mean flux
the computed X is 3.5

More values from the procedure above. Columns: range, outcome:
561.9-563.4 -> 3.43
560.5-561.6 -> 3.76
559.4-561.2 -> 3.66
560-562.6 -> 3.56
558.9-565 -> 3.52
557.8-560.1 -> 3.37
